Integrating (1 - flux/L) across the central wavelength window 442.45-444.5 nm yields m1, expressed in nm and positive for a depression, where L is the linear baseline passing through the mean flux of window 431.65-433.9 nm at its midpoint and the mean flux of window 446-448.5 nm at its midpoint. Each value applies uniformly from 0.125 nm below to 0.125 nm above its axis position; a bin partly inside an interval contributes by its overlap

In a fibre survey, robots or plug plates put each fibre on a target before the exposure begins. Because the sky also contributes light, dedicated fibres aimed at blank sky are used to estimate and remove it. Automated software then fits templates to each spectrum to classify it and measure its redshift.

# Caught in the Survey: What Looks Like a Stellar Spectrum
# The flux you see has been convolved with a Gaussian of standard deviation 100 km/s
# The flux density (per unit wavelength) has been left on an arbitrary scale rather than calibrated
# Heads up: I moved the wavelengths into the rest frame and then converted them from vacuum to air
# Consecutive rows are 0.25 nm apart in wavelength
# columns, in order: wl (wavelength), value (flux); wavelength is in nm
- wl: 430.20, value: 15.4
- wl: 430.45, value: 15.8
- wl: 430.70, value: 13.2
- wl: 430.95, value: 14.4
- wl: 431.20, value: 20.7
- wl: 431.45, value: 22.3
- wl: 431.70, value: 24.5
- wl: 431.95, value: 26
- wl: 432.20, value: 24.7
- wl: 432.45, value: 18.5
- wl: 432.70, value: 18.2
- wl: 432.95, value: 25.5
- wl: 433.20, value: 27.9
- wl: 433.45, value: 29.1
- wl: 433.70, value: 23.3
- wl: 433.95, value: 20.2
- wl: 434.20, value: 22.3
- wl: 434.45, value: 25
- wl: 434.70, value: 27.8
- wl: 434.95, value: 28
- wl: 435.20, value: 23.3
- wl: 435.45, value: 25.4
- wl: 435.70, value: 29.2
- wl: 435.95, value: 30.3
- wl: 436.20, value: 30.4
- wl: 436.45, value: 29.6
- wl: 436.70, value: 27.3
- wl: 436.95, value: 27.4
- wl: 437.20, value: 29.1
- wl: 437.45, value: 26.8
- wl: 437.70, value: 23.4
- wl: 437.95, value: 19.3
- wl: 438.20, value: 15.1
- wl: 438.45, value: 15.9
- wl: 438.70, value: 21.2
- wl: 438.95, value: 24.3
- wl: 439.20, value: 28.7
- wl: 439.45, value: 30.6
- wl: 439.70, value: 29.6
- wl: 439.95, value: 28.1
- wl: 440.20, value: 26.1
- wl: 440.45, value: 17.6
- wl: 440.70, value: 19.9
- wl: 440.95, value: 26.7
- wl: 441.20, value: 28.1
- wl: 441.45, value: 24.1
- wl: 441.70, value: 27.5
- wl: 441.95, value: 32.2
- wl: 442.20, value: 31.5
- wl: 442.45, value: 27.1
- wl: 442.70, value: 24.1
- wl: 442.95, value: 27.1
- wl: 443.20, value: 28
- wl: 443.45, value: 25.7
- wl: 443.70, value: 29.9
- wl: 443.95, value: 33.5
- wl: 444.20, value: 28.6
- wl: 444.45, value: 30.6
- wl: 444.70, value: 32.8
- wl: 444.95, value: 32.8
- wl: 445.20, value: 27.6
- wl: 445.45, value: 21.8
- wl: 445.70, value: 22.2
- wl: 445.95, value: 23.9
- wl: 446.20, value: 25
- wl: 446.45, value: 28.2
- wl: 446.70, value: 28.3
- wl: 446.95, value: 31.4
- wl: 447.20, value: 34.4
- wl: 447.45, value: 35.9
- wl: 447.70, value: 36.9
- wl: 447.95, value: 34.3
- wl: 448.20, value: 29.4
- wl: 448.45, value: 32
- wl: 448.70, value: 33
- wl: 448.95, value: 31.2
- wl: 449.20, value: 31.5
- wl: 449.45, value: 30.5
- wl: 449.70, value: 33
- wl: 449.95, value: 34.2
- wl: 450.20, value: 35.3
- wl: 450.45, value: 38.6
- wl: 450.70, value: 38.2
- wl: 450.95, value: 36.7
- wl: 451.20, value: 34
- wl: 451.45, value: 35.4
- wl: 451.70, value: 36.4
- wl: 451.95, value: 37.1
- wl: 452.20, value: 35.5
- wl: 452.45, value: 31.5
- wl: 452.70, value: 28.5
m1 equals 0.08 nm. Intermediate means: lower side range 24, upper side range 31.3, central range 28.3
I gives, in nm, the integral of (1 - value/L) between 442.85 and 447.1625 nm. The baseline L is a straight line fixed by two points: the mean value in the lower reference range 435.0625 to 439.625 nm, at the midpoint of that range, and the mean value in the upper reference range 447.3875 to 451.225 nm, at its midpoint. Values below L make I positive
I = 0.37 nm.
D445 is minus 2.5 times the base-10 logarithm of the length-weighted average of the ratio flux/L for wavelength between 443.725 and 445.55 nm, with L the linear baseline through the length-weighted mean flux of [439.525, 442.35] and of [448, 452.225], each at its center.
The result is -0.01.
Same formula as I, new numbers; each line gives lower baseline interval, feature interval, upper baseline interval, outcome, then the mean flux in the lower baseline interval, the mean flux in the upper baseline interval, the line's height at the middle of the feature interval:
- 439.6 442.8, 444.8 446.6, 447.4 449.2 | 0.264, 26.3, 33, 30.6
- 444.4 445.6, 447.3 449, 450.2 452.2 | -0.034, 28.9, 36.5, 32.7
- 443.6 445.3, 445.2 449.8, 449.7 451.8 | 0.457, 30.9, 35.9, 33.3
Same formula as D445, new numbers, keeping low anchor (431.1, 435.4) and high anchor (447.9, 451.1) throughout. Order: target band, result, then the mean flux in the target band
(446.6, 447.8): -0.036 mag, 33.4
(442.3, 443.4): 0.119 mag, 26.6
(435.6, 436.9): -0.137 mag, 29.2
